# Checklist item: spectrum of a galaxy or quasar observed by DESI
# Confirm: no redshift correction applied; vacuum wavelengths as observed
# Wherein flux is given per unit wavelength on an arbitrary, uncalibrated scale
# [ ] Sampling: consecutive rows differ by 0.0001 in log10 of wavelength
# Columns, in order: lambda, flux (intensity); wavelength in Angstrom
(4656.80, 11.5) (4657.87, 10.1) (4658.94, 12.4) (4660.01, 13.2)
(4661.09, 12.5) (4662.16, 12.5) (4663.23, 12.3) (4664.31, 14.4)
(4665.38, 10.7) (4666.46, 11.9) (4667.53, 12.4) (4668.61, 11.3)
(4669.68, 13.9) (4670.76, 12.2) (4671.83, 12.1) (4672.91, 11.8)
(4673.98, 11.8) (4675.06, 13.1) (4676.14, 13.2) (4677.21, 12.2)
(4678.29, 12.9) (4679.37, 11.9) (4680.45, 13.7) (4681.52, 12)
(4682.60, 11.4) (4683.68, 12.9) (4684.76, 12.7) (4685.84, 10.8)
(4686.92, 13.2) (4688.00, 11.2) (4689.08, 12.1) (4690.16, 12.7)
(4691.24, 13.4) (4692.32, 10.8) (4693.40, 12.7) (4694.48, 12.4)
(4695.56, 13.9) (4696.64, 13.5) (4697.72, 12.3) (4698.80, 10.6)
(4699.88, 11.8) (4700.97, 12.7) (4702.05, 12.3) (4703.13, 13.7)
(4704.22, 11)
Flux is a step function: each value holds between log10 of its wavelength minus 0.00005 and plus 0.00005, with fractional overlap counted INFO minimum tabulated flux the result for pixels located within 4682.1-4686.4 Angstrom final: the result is 10.8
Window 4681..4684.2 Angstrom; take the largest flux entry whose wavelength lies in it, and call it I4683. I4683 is 12.9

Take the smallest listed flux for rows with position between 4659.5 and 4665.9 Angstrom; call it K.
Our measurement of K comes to 10.7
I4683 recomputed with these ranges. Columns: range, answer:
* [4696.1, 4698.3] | 13.5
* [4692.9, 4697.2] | 13.9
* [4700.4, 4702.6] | 12.7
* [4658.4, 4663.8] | 13.2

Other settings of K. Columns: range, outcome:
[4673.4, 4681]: 11.8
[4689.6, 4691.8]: 12.7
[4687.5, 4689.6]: 11.2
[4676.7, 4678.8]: 12.2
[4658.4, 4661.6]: 12.4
